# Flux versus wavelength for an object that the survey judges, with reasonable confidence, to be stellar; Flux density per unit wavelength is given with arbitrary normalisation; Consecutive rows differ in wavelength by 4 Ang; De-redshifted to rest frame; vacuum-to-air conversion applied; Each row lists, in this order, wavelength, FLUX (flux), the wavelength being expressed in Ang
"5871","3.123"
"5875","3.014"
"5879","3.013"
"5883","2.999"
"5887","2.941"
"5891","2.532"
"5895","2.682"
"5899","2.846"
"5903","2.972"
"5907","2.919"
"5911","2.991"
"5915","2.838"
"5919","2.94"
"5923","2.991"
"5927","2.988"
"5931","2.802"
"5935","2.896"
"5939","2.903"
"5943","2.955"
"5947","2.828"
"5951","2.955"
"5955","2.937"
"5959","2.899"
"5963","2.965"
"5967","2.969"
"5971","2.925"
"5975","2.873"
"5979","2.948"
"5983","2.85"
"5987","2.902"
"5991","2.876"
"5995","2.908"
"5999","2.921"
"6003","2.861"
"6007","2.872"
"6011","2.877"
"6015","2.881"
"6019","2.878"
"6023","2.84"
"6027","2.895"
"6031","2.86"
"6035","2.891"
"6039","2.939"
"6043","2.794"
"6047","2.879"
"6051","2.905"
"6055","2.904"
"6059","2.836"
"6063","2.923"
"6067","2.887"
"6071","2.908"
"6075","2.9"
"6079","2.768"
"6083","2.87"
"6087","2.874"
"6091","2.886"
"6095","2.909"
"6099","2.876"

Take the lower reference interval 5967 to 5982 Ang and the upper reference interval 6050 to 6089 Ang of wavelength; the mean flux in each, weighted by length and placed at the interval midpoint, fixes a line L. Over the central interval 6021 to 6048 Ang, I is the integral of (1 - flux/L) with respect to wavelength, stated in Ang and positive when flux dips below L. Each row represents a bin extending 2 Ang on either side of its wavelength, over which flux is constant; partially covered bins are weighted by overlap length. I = 0.2 Ang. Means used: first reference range 2.92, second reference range 2.88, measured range 2.87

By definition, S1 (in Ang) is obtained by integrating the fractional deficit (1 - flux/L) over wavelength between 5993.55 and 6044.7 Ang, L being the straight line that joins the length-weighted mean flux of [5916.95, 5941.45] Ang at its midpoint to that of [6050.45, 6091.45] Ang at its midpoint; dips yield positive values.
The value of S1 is 0.3 Ang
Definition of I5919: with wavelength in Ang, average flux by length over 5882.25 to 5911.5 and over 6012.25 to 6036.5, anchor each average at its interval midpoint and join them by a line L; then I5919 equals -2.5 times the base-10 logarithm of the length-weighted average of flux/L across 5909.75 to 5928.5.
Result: -0.04 mag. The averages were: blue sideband 2.85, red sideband 2.87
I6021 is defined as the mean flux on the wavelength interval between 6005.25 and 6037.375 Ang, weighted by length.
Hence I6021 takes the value 2.88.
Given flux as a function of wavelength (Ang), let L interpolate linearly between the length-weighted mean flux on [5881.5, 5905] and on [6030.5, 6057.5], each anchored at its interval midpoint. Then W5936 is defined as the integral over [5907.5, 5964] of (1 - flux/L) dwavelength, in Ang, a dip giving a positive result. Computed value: -1.6 Ang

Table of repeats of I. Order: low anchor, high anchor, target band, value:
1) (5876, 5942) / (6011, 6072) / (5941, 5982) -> -0.5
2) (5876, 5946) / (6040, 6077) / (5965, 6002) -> -0.2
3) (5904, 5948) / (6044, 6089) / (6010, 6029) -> 0.1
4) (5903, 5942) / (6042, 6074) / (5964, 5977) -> -0.1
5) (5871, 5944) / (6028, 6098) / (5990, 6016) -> 0.0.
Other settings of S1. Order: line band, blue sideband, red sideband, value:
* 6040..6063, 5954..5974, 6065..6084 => 0.1 Ang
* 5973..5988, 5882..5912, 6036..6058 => -0.1 Ang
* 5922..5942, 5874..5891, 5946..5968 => 0.1 Ang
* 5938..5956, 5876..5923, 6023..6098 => -0.2 Ang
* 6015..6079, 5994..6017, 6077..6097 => -0.1 Ang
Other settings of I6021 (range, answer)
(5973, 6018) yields 2.89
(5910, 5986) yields 2.92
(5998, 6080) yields 2.88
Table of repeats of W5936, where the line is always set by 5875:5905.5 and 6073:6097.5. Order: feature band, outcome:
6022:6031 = 0.0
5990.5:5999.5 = -0.1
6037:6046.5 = 0.0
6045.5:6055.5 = -0.1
